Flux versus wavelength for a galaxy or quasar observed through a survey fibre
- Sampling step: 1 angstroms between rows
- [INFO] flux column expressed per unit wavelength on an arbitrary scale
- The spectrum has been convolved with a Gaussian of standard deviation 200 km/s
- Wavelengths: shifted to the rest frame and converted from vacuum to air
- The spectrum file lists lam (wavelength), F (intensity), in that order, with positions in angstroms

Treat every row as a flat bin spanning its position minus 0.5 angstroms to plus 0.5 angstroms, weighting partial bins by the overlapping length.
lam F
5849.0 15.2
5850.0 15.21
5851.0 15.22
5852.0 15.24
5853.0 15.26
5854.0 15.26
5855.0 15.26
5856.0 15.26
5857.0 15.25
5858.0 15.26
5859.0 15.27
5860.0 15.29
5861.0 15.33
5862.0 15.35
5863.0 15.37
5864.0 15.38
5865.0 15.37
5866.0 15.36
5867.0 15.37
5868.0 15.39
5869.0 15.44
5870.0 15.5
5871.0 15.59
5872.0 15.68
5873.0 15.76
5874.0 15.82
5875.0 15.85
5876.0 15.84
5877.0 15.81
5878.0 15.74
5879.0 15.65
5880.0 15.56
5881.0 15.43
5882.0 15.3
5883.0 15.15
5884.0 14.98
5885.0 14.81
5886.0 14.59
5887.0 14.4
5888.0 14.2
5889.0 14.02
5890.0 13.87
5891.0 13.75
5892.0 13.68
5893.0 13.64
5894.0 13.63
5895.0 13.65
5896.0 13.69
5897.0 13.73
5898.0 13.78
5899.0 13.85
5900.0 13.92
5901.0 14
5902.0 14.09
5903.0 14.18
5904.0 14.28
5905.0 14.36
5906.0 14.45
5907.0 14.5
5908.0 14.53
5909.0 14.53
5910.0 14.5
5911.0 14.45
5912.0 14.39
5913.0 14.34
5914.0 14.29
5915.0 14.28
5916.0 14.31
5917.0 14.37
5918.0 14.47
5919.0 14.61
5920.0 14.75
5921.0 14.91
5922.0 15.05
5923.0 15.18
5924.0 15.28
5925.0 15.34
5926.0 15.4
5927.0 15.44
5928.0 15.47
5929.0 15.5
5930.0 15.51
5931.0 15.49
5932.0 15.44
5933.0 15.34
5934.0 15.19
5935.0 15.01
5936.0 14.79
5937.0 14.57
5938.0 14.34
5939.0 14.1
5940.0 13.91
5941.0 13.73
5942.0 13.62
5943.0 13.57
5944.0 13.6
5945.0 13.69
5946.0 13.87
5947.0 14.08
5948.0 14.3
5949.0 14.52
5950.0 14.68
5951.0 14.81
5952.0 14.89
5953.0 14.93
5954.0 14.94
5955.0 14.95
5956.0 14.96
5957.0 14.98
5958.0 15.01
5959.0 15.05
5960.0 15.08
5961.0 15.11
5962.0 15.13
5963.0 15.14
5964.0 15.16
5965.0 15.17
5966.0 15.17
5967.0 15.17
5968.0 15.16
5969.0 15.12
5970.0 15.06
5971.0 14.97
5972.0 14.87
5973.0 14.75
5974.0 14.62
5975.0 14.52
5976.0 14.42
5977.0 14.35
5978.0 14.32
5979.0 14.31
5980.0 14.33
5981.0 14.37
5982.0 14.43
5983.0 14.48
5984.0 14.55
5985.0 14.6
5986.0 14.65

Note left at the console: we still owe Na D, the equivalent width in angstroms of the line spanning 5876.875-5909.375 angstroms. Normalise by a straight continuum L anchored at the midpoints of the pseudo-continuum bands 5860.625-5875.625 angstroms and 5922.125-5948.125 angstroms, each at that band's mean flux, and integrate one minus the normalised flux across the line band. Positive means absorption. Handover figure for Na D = 1.7 angstroms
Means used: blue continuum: 15.5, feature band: 14.4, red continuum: 14.7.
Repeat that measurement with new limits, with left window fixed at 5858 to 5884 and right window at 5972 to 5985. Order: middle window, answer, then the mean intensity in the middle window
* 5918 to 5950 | 0.4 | 14.7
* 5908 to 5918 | 0.5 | 14.4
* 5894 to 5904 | 0.9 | 13.9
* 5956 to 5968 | -0.4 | 15.1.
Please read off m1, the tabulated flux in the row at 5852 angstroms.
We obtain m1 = 15.24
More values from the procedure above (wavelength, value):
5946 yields 13.87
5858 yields 15.26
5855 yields 15.26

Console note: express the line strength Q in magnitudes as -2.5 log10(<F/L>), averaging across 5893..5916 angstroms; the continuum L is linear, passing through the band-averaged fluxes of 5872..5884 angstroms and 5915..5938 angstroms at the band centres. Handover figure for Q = 0.08 mag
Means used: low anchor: 15.6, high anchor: 15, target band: 14.1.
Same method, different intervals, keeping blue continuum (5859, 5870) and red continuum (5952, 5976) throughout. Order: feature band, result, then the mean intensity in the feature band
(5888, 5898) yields 0.11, 13.8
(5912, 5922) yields 0.05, 14.5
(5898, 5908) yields 0.08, 14.2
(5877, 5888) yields 0.01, 15.1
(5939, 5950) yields 0.08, 13.9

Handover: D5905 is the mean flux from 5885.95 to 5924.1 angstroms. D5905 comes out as 14.3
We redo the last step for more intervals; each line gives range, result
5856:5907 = 14.8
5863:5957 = 14.7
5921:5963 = 14.8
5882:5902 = 14.1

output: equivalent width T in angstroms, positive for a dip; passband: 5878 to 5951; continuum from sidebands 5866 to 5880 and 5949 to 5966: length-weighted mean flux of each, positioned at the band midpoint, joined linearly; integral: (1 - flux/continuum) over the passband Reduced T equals 3.9 angstroms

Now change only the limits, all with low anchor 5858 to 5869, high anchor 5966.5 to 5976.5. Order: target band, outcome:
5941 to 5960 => 0.63 angstroms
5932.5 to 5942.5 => 0.37 angstroms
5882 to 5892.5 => 0.59 angstroms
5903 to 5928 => 0.73 angstroms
